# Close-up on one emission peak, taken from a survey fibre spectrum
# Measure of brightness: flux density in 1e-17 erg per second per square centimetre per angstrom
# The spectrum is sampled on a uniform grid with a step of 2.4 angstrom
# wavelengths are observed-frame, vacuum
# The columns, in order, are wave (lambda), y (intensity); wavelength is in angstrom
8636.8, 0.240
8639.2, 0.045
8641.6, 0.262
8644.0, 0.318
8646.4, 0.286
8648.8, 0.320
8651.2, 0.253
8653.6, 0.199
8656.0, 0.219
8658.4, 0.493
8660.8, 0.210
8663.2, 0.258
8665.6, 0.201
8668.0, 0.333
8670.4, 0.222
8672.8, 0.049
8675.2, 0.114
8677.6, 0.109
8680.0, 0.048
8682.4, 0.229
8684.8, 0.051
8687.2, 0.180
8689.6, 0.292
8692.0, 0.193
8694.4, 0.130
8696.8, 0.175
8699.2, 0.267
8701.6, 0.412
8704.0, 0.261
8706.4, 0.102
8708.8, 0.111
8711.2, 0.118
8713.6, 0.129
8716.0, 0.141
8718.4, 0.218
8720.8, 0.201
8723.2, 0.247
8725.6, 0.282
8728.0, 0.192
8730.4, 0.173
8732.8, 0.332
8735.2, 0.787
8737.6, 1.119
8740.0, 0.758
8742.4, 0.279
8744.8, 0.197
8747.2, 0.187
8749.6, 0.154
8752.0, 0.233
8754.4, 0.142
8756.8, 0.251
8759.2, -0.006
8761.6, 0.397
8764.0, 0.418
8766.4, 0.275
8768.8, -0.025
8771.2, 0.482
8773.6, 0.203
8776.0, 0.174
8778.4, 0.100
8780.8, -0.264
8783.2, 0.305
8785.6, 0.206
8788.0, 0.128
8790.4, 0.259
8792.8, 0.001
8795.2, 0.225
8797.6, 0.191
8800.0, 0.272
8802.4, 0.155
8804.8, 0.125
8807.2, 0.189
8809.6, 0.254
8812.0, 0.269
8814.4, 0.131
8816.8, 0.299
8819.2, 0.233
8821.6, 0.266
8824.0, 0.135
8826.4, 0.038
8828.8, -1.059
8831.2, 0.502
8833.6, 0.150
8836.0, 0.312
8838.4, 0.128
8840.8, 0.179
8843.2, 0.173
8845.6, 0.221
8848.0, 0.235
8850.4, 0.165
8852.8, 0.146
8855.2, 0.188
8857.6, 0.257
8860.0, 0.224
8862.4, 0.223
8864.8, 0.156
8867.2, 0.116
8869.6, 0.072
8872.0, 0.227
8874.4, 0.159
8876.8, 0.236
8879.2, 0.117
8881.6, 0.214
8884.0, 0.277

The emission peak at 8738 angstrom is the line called Hgamma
